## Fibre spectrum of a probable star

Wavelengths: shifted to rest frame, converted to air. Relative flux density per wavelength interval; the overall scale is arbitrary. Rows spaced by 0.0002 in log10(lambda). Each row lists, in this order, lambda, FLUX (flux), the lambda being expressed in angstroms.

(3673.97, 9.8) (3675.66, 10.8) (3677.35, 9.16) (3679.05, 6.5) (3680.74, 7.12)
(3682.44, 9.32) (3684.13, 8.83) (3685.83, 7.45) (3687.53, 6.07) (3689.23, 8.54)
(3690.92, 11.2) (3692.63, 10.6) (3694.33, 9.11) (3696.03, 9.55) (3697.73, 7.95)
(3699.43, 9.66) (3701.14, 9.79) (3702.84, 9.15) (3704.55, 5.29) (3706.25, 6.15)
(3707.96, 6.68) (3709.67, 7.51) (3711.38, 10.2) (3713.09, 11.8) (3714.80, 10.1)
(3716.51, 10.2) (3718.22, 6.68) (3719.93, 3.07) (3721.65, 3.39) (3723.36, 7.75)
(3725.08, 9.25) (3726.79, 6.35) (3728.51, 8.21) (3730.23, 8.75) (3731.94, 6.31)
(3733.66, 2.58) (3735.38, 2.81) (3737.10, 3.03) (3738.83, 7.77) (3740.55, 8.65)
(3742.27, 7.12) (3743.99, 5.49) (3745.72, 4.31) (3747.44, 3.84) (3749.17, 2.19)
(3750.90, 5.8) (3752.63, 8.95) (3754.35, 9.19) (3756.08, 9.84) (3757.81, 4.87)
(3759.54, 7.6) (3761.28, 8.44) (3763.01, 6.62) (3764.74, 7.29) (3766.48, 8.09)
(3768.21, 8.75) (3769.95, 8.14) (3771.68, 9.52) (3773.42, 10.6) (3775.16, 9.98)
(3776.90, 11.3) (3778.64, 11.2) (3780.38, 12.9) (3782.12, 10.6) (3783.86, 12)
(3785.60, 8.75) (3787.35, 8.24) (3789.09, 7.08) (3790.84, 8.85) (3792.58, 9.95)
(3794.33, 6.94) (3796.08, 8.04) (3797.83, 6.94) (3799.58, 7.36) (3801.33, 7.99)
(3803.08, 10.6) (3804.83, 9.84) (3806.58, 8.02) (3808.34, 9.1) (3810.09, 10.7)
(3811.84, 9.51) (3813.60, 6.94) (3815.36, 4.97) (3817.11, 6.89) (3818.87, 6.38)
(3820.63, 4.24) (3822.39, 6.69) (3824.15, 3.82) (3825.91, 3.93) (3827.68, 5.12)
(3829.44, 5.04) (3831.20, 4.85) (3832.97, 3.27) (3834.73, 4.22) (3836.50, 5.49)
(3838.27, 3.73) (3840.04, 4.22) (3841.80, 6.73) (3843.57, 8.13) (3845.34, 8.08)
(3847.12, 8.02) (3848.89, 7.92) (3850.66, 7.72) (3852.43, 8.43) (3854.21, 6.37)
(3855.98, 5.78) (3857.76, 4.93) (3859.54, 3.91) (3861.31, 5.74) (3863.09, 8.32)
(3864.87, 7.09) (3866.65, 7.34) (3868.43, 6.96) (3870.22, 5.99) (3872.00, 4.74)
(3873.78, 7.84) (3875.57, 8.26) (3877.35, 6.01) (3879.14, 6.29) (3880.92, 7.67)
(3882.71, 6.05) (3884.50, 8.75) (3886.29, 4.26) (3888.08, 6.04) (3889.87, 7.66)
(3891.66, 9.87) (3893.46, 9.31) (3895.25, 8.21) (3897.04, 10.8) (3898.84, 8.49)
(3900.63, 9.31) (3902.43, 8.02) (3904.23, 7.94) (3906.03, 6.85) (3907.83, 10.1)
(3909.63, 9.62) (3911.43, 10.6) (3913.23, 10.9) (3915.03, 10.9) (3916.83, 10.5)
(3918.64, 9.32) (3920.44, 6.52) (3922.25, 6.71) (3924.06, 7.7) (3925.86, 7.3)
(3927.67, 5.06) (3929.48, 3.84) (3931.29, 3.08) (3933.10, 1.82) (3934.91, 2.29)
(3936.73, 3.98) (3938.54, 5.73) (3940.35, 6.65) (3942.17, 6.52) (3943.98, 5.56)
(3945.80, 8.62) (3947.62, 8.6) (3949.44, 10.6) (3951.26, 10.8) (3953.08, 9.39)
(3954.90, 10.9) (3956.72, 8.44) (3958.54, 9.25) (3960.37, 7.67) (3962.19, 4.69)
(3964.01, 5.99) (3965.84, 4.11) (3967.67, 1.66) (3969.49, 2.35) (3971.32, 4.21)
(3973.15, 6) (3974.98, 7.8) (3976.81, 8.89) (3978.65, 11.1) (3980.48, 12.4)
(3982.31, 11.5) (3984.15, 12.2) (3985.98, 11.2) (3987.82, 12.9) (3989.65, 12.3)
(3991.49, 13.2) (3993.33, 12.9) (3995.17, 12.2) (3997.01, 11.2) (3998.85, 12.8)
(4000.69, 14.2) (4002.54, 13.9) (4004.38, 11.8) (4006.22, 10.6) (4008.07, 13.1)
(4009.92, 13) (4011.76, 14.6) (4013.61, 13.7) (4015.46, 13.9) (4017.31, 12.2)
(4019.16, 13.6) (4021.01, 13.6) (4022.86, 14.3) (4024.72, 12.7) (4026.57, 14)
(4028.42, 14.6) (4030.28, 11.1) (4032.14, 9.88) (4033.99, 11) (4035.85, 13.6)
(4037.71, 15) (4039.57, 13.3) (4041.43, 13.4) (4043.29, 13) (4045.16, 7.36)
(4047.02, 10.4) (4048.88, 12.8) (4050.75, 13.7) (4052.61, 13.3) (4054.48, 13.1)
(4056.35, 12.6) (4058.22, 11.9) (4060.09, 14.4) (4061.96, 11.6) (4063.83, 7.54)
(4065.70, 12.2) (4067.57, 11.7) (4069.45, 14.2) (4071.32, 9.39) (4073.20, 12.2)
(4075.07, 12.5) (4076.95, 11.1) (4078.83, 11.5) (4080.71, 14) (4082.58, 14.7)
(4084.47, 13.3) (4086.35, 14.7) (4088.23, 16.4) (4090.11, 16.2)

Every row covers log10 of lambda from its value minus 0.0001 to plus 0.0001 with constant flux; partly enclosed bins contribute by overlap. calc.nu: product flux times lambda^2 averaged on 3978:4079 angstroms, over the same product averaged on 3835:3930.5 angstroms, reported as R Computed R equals 1.8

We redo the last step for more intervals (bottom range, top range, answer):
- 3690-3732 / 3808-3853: 0.81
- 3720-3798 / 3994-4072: 1.89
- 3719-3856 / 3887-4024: 1.39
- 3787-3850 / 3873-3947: 1.12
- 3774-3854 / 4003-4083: 1.86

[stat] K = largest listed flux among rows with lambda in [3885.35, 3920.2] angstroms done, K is 10.9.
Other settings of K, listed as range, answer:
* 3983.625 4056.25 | 15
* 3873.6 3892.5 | 9.87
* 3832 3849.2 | 8.13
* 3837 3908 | 10.8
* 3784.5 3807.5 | 10.6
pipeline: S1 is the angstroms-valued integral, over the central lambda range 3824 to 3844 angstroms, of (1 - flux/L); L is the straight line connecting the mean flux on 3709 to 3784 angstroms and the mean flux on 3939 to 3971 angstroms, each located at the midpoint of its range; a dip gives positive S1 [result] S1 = 6.95 angstroms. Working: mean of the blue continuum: 7.67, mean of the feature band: 4.85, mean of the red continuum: 7.09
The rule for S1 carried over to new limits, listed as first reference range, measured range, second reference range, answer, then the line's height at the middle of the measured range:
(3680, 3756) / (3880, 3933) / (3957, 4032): 10.0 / 9.72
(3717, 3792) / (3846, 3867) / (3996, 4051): 6.0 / 9.5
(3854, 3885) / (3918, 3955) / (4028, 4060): 9.3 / 8.78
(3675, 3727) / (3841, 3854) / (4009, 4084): 2.9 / 10.1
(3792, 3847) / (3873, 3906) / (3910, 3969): -4.3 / 6.9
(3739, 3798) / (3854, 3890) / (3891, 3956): 6.8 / 7.95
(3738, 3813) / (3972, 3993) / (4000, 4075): 1.5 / 11.7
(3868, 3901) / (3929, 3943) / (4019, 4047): 7.6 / 9.25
